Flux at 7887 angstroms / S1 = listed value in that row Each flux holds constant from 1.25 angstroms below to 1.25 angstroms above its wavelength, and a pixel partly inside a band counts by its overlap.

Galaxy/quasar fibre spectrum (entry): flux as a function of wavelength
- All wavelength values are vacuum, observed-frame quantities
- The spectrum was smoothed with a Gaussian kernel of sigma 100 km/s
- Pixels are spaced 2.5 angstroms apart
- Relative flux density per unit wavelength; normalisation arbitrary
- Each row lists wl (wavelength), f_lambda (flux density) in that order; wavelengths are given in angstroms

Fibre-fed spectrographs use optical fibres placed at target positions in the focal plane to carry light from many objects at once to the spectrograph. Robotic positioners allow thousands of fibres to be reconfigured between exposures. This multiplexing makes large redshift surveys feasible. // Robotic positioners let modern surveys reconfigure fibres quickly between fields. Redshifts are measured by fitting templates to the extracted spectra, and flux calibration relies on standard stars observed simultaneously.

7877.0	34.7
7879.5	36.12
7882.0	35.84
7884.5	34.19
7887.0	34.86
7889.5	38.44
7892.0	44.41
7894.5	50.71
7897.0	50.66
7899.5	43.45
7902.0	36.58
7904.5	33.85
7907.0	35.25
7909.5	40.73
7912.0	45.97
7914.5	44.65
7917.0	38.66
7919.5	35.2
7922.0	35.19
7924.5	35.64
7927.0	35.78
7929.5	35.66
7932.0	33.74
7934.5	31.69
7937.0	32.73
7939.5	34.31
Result 34.86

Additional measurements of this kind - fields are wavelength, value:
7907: 35.25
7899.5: 43.45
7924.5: 35.64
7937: 32.73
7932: 33.74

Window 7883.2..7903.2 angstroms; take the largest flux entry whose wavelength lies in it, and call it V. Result 50.71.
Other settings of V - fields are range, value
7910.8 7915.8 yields 45.97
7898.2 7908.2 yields 43.45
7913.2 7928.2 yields 44.65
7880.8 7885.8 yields 35.84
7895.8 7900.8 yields 50.66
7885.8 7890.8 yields 38.44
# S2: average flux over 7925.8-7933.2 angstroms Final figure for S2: 35.1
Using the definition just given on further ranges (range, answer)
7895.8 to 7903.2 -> 43.6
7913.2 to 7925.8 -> 37.9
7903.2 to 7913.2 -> 38.9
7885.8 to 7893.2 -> 39.2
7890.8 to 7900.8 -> 47.3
